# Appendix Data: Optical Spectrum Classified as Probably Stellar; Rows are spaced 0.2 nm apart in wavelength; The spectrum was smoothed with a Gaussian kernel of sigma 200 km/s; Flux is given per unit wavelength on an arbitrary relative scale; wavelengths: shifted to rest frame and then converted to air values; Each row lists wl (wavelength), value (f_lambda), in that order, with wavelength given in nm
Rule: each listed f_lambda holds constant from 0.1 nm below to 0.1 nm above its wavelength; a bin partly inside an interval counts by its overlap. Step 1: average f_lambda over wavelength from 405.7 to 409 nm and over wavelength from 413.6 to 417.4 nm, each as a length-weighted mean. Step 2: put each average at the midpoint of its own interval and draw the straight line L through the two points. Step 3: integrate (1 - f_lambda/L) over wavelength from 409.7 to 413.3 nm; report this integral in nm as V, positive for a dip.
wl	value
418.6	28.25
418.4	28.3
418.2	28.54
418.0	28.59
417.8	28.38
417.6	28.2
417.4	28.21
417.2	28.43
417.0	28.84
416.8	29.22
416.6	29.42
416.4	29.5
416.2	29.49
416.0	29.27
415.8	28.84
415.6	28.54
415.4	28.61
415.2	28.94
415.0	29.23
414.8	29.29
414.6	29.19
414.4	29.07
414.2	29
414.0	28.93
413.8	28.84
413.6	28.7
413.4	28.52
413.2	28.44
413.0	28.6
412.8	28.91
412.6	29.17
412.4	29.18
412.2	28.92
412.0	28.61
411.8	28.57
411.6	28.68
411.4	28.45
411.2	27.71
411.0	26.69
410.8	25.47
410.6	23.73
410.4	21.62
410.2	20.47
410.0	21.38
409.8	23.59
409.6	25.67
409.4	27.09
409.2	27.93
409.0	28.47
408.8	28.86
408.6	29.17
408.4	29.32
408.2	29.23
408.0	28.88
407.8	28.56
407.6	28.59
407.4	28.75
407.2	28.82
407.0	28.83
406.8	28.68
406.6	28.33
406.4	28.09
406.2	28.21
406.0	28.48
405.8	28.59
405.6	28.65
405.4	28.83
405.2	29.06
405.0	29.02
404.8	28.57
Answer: 0.286 nm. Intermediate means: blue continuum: 28.7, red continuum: 29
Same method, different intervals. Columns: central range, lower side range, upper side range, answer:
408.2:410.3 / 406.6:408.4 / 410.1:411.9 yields 0.07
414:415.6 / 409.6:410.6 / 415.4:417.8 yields -0.12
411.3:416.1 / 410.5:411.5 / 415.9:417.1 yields -0.18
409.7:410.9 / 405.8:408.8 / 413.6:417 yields 0.26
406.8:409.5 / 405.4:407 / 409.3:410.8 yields -0.28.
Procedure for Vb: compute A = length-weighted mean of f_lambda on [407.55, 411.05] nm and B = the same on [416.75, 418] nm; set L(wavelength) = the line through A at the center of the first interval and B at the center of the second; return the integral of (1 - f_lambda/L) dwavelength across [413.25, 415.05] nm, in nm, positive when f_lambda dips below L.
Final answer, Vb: -0.08 nm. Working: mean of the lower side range 26.3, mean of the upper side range 28.5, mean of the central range 29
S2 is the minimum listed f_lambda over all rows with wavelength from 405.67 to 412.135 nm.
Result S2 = 20.47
